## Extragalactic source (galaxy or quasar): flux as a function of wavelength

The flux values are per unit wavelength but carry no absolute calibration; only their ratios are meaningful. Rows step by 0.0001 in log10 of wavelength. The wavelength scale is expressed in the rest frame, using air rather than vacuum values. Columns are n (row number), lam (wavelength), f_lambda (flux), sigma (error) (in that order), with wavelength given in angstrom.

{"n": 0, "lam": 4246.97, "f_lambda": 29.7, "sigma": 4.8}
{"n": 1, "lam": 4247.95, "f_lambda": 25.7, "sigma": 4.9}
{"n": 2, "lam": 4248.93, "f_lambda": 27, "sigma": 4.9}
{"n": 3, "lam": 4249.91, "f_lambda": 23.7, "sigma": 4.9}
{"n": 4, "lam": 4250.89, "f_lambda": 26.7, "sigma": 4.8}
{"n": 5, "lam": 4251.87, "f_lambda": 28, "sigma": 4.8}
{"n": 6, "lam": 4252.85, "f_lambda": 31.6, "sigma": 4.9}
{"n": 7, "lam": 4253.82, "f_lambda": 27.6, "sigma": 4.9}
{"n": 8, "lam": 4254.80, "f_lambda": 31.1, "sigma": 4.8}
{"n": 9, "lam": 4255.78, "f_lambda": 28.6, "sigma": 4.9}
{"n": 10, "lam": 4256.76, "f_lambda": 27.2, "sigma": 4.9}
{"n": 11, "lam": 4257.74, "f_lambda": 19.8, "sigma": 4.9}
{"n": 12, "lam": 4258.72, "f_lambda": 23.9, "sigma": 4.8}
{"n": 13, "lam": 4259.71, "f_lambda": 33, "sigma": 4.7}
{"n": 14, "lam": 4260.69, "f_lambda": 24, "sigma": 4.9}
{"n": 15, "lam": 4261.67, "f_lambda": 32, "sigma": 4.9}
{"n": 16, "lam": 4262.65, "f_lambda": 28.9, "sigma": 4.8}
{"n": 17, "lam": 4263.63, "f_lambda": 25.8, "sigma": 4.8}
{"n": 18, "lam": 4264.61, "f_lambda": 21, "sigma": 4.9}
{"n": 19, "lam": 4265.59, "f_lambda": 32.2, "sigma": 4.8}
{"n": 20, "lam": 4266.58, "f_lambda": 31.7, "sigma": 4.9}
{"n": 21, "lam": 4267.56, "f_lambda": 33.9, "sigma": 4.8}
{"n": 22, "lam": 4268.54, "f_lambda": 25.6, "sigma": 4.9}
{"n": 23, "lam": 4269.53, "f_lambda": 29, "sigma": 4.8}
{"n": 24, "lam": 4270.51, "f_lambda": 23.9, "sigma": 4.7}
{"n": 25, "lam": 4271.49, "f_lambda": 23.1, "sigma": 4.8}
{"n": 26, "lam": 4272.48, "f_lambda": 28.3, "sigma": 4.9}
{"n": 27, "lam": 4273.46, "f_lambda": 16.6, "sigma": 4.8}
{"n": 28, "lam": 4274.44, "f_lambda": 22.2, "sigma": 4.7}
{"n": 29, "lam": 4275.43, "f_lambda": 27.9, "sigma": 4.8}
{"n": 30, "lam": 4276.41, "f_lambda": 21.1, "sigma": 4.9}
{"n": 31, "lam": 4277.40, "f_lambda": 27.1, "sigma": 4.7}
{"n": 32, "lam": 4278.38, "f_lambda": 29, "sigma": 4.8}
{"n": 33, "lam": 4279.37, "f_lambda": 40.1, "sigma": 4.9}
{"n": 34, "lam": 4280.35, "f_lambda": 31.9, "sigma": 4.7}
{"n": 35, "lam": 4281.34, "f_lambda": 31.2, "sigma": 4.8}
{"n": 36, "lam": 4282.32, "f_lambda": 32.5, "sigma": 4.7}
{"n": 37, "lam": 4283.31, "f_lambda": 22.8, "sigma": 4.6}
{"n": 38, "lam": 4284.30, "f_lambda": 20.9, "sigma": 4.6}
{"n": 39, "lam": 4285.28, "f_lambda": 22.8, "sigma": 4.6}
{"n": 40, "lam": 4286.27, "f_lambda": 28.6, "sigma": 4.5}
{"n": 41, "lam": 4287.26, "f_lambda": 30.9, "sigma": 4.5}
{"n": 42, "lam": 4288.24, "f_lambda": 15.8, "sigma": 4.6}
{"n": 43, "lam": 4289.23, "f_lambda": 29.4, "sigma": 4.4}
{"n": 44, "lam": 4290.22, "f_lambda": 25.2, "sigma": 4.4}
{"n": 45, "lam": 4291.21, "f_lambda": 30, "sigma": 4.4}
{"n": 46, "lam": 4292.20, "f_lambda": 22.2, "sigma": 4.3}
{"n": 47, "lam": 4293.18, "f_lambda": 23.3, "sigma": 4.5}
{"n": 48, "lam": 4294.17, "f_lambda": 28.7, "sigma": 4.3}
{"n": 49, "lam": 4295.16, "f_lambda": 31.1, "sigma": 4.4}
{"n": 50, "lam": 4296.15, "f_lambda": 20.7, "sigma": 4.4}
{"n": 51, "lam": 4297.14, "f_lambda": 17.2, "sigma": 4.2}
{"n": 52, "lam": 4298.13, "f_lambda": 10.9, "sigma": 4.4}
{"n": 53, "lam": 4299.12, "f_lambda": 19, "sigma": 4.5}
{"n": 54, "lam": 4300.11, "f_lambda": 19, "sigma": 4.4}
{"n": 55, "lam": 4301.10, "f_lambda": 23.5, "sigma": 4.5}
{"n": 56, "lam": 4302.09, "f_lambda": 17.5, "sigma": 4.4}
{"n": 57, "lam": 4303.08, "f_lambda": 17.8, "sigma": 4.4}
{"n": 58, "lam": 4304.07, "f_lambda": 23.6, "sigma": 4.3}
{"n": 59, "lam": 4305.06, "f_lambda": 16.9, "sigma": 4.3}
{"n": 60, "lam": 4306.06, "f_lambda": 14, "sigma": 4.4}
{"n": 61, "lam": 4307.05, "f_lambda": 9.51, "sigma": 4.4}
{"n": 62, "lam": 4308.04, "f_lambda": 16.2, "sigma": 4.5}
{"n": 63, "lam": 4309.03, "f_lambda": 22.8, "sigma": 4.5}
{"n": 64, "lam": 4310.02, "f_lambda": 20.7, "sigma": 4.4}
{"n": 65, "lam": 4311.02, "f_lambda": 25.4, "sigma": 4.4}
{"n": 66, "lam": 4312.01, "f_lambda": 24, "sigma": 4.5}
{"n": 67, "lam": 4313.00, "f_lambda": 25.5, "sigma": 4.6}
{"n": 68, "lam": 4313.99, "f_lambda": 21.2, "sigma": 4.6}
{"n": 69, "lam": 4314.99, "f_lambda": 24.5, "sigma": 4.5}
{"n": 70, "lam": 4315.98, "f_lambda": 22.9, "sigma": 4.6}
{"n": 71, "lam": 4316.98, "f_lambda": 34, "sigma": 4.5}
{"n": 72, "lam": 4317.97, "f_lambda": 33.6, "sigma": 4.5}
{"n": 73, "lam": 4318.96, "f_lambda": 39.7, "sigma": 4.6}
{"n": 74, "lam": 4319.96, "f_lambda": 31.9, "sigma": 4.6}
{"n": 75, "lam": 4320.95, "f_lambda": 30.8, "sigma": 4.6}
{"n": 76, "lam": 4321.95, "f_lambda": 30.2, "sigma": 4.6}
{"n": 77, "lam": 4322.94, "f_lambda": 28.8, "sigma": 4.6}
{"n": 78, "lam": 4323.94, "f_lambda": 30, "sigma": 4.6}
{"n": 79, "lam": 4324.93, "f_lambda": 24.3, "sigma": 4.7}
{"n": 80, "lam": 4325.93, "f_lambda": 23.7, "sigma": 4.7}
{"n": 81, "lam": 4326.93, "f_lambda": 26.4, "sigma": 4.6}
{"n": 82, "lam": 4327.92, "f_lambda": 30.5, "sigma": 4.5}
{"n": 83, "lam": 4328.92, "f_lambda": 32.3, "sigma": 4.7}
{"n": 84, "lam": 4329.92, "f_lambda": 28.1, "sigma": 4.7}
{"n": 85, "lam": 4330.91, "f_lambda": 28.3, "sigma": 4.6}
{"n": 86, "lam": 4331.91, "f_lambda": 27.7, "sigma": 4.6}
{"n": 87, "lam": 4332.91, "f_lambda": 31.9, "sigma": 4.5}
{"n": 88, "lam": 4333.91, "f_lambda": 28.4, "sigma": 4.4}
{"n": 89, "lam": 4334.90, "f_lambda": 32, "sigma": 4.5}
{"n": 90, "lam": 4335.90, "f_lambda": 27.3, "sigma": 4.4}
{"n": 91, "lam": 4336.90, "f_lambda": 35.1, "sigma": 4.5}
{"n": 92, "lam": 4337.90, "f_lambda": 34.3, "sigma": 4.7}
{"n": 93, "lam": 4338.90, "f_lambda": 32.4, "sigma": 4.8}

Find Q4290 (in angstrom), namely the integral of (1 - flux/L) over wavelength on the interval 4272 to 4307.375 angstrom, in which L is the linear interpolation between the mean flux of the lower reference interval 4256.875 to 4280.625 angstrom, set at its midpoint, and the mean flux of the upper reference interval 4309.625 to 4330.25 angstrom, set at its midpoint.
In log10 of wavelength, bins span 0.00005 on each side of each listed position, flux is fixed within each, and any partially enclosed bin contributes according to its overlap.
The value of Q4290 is 4.9 angstrom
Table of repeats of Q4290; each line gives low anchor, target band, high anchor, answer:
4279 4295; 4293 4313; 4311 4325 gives 5.6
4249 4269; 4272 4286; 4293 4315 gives -1.3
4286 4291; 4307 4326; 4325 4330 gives 0.7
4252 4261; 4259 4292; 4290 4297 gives -0.9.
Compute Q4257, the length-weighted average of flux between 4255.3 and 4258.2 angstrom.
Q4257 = 25.2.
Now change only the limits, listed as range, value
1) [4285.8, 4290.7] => 26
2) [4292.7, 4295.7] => 27.6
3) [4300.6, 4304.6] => 20.6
